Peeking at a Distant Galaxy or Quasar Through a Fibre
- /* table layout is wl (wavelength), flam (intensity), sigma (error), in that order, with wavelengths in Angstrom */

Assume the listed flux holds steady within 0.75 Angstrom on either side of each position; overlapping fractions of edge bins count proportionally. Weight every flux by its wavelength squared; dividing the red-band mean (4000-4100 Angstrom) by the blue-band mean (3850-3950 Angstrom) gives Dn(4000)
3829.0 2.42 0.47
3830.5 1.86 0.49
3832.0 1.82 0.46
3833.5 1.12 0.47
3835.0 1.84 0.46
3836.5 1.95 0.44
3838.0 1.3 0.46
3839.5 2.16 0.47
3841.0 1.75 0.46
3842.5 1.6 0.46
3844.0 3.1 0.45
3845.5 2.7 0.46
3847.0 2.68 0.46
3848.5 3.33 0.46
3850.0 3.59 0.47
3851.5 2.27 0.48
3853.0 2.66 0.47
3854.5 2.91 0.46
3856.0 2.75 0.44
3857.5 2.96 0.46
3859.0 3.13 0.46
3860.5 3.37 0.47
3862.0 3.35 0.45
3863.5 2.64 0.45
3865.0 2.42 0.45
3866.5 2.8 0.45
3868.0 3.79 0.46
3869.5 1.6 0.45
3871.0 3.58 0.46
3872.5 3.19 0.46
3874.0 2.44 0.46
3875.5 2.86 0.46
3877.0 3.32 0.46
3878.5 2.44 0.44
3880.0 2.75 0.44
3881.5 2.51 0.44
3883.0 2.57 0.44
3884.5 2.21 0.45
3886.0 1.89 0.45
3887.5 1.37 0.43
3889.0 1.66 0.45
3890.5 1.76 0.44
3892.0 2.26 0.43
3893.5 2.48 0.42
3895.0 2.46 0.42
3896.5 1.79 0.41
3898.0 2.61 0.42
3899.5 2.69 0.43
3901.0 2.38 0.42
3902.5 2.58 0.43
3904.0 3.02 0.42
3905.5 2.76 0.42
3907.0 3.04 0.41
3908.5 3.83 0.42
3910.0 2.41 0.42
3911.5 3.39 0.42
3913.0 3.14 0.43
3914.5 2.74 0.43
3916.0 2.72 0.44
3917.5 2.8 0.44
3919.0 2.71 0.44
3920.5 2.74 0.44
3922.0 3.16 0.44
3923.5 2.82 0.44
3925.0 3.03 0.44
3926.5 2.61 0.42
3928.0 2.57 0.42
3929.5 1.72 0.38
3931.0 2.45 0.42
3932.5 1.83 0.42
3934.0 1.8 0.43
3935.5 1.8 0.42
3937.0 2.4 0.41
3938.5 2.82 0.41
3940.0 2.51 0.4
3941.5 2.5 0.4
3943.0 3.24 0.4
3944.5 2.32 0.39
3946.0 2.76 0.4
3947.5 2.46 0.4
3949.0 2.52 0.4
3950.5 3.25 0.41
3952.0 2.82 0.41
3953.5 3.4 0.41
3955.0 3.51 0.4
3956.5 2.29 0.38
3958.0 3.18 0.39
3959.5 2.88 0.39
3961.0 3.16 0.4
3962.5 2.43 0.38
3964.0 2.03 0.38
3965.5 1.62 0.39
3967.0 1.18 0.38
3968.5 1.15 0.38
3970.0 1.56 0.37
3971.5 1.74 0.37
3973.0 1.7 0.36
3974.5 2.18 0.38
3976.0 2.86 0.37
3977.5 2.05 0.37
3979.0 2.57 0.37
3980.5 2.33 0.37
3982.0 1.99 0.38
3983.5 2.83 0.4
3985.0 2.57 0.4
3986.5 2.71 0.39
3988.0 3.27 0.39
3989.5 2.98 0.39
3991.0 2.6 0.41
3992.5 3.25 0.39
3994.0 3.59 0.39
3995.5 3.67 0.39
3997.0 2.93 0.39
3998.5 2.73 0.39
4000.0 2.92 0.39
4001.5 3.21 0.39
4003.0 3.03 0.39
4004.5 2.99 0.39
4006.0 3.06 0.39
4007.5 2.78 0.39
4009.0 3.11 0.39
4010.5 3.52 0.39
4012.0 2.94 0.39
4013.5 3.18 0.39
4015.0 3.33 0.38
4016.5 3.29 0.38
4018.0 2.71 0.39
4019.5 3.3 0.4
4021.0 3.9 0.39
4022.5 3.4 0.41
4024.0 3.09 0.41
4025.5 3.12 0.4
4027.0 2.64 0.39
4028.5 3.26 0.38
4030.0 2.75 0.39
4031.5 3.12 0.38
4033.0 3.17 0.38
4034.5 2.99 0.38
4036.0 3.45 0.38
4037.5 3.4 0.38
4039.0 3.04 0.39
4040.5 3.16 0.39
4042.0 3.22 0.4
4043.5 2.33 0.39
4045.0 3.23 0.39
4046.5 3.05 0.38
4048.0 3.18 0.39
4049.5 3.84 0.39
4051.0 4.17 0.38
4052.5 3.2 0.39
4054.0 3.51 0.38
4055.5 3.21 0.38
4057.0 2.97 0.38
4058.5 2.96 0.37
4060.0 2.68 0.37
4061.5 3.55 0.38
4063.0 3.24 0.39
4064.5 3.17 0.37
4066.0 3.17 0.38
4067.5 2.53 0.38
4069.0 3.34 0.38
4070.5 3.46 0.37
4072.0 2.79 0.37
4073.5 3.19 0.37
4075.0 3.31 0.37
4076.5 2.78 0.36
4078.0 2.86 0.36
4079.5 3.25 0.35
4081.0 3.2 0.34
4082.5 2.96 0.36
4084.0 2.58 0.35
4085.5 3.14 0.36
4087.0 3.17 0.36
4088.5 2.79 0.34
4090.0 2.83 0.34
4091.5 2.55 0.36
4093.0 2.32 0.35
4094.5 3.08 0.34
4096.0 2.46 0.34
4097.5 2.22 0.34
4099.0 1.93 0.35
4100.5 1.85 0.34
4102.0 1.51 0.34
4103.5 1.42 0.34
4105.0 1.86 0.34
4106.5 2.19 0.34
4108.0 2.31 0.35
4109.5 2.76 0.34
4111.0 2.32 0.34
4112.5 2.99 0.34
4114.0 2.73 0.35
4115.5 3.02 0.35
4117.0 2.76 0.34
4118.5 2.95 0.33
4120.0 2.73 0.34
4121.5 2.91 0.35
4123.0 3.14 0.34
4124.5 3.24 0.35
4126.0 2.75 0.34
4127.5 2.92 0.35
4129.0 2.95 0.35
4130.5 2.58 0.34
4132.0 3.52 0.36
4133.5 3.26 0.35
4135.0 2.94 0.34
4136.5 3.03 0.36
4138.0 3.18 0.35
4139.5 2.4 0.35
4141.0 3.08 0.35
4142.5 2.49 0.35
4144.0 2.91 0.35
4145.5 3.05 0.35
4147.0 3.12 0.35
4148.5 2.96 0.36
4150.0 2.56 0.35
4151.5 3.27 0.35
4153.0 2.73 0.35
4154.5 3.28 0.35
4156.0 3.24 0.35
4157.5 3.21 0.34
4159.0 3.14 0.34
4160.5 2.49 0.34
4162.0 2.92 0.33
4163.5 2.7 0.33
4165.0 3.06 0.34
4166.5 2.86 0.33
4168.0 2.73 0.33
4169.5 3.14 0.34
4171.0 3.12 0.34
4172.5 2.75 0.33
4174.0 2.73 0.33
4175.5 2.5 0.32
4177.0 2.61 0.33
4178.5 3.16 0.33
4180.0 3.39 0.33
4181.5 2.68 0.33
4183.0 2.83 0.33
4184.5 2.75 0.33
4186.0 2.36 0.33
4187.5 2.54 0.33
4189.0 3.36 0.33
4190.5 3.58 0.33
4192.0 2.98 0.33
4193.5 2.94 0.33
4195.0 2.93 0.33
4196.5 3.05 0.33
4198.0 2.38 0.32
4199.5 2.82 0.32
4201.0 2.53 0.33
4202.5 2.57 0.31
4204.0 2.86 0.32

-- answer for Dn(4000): 1.25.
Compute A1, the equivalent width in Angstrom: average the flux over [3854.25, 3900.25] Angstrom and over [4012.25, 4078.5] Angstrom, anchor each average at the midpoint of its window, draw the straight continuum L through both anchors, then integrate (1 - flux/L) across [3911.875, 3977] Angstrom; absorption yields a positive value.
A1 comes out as 7.4 Angstrom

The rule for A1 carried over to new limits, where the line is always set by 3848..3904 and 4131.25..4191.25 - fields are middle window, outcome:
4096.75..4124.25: 4.3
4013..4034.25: -2.8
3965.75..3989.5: 4.8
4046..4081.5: -4.5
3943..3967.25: 0.5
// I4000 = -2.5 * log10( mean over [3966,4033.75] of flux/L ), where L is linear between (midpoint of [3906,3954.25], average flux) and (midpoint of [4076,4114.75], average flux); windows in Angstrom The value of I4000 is -0.07 mag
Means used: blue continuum 2.7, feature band 2.8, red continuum 2.54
